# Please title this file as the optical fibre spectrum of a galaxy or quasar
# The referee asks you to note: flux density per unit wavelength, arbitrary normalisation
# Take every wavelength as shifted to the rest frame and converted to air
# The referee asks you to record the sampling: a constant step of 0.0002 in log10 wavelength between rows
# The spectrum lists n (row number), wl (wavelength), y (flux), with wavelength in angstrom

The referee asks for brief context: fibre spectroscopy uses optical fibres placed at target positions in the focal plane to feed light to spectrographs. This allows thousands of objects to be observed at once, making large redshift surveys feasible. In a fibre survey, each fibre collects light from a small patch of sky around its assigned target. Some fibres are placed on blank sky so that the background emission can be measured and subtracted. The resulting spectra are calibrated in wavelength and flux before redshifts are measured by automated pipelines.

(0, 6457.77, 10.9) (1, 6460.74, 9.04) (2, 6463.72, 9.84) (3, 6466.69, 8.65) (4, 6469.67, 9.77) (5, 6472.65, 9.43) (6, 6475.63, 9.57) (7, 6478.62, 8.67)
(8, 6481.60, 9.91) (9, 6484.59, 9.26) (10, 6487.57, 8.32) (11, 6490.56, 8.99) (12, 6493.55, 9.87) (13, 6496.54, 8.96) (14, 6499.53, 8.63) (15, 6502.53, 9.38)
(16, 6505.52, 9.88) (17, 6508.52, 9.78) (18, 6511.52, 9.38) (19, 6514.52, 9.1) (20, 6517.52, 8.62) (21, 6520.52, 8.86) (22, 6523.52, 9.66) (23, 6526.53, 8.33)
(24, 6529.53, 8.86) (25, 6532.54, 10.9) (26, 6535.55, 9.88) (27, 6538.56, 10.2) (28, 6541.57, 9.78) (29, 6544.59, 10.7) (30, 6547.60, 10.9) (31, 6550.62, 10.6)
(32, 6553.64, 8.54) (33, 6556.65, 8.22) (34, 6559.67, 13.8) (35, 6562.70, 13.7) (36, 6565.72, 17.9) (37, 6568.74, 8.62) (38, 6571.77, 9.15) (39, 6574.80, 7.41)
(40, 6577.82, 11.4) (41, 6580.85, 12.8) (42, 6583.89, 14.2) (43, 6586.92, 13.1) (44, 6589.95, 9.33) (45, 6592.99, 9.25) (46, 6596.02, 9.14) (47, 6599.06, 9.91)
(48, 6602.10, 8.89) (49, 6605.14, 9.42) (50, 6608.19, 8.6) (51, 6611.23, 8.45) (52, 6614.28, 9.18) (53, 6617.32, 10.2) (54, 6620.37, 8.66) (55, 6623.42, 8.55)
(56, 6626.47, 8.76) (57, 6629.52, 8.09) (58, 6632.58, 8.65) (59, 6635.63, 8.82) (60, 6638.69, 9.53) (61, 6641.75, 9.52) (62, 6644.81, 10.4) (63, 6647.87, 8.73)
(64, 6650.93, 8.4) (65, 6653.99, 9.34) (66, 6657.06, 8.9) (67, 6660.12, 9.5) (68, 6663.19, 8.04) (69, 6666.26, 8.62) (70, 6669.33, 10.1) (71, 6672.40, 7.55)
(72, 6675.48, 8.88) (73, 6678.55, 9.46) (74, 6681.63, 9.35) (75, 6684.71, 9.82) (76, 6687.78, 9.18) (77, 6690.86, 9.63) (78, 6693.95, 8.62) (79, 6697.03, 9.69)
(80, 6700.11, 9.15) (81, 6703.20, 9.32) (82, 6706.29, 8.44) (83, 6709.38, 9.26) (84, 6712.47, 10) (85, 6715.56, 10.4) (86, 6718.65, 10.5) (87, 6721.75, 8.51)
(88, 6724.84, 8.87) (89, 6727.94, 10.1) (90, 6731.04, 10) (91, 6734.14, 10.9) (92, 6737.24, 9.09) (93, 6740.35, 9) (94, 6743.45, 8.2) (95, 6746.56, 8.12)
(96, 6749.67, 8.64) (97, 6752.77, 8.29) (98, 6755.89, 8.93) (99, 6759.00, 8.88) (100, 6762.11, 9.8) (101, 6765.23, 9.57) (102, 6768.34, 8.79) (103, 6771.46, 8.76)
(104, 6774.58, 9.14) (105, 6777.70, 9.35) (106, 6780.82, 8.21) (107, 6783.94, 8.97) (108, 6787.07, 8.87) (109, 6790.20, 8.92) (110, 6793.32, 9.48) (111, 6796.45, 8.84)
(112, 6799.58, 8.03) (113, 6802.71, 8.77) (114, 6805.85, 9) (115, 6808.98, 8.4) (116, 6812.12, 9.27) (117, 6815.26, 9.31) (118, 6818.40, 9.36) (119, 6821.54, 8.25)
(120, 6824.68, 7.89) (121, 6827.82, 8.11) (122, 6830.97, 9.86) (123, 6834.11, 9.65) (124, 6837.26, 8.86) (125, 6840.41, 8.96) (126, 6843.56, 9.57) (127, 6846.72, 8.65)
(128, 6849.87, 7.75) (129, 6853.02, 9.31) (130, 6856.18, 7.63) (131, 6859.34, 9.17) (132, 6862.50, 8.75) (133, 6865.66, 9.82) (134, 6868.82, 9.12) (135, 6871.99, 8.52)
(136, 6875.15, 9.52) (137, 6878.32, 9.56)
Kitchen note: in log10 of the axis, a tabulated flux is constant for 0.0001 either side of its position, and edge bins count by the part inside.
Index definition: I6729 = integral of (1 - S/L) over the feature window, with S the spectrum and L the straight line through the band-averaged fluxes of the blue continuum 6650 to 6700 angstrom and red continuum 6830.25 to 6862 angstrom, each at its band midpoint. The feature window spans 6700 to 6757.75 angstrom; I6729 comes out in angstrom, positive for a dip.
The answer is -1.4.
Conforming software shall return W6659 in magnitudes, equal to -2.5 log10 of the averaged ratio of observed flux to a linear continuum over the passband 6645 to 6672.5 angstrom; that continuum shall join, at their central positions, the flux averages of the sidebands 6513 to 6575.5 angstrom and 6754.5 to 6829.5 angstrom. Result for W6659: 0.08 mag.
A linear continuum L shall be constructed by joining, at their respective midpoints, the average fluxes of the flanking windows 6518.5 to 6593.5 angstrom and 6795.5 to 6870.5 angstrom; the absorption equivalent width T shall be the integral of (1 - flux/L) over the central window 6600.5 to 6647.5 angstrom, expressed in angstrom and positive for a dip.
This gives 5.4 angstrom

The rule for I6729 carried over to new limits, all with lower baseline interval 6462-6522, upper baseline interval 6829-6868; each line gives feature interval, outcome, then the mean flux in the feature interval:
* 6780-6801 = 0.6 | 8.79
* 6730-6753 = 0.0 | 9.05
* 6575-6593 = -4.7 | 11.6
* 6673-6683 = 0.0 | 9.07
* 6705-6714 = -0.2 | 9.25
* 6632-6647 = -0.4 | 9.4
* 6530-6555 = -2.5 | 10.1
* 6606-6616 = 0.4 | 8.82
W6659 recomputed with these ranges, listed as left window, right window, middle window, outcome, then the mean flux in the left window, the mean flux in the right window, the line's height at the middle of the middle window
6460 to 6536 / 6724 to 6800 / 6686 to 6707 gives -0.01 mag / 9.28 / 9.05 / 9.1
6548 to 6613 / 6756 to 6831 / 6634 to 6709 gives 0.08 mag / 10.6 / 8.89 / 9.86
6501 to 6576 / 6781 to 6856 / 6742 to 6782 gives 0.03 mag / 10.1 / 8.84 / 9.09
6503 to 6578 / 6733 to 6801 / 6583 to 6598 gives -0.10 mag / 10.1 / 8.93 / 9.87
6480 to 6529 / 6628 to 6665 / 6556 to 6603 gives -0.22 mag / 9.18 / 8.99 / 9.08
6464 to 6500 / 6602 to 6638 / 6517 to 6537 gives -0.03 mag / 9.21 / 8.87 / 9.1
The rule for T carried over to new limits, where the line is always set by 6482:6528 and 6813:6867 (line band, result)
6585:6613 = -1.7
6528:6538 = -0.8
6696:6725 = -1.5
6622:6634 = 0.7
